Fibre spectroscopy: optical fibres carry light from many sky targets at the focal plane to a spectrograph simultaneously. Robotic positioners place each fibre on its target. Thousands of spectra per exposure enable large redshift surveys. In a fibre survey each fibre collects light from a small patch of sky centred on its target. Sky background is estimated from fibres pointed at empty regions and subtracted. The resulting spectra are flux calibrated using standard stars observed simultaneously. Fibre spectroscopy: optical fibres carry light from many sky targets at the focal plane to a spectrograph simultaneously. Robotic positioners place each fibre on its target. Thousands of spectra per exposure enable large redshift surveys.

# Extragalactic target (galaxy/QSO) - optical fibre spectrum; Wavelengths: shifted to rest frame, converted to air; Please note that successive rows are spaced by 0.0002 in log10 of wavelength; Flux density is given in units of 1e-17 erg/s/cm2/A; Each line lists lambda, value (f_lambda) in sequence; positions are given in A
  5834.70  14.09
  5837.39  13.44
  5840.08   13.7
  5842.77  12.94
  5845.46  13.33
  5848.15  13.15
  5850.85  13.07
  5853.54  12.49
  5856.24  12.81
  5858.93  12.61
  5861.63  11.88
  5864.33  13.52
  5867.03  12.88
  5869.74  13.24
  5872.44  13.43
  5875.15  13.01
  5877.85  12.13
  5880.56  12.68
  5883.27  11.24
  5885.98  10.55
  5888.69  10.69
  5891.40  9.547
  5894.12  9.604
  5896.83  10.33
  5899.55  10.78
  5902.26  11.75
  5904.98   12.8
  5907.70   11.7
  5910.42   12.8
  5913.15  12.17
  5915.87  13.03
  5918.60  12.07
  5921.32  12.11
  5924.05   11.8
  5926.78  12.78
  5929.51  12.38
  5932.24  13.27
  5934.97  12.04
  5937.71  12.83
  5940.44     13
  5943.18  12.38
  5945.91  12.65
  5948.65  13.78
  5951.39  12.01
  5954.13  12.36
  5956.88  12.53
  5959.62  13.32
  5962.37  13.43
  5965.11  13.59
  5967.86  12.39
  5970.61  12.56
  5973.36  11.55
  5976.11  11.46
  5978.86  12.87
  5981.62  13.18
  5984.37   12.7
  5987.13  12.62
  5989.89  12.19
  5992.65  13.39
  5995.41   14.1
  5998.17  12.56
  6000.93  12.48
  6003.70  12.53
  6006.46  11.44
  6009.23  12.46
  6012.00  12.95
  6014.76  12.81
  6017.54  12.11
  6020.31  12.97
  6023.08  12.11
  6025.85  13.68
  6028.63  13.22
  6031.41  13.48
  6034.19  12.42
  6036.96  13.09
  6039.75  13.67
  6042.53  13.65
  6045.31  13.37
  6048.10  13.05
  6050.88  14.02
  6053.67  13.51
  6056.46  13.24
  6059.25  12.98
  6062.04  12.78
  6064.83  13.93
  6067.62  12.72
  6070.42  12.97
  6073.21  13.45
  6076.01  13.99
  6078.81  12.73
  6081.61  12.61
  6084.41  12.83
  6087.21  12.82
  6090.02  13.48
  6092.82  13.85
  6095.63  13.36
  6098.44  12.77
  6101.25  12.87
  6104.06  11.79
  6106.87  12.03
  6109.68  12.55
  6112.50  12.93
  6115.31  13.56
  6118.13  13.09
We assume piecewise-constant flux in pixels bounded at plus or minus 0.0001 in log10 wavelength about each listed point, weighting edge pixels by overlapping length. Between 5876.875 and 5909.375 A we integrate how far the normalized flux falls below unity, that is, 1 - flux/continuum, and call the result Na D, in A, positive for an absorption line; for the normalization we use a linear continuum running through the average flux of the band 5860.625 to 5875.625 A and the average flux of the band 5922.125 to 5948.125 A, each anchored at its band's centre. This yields 4.3 A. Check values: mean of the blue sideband 13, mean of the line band 11.2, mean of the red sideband 12.6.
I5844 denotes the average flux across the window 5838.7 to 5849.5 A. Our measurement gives 13.3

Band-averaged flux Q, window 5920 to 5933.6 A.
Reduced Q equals 12.5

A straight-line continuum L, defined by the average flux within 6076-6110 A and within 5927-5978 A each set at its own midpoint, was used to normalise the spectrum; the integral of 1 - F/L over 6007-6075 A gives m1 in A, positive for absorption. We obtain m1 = -1.7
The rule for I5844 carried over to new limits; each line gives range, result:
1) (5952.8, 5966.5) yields 13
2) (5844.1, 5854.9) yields 13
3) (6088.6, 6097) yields 13.6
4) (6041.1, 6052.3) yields 13.5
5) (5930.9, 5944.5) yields 12.7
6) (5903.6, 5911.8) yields 12.4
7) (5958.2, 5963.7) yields 13.4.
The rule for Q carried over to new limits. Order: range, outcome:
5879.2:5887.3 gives 11.5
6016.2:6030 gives 12.8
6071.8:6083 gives 13.2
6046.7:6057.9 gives 13.4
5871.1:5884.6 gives 12.5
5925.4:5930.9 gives 12.6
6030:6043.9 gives 13.3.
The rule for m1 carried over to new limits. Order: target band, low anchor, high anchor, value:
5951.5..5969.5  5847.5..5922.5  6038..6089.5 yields -0.4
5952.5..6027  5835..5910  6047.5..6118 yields 0.1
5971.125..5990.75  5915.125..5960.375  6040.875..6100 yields 0.7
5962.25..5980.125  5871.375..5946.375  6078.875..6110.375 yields -0.3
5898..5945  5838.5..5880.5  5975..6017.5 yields 1.7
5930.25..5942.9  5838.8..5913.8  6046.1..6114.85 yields -0.3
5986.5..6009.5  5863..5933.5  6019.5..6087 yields 0.2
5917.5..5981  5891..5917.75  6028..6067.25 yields -2.6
